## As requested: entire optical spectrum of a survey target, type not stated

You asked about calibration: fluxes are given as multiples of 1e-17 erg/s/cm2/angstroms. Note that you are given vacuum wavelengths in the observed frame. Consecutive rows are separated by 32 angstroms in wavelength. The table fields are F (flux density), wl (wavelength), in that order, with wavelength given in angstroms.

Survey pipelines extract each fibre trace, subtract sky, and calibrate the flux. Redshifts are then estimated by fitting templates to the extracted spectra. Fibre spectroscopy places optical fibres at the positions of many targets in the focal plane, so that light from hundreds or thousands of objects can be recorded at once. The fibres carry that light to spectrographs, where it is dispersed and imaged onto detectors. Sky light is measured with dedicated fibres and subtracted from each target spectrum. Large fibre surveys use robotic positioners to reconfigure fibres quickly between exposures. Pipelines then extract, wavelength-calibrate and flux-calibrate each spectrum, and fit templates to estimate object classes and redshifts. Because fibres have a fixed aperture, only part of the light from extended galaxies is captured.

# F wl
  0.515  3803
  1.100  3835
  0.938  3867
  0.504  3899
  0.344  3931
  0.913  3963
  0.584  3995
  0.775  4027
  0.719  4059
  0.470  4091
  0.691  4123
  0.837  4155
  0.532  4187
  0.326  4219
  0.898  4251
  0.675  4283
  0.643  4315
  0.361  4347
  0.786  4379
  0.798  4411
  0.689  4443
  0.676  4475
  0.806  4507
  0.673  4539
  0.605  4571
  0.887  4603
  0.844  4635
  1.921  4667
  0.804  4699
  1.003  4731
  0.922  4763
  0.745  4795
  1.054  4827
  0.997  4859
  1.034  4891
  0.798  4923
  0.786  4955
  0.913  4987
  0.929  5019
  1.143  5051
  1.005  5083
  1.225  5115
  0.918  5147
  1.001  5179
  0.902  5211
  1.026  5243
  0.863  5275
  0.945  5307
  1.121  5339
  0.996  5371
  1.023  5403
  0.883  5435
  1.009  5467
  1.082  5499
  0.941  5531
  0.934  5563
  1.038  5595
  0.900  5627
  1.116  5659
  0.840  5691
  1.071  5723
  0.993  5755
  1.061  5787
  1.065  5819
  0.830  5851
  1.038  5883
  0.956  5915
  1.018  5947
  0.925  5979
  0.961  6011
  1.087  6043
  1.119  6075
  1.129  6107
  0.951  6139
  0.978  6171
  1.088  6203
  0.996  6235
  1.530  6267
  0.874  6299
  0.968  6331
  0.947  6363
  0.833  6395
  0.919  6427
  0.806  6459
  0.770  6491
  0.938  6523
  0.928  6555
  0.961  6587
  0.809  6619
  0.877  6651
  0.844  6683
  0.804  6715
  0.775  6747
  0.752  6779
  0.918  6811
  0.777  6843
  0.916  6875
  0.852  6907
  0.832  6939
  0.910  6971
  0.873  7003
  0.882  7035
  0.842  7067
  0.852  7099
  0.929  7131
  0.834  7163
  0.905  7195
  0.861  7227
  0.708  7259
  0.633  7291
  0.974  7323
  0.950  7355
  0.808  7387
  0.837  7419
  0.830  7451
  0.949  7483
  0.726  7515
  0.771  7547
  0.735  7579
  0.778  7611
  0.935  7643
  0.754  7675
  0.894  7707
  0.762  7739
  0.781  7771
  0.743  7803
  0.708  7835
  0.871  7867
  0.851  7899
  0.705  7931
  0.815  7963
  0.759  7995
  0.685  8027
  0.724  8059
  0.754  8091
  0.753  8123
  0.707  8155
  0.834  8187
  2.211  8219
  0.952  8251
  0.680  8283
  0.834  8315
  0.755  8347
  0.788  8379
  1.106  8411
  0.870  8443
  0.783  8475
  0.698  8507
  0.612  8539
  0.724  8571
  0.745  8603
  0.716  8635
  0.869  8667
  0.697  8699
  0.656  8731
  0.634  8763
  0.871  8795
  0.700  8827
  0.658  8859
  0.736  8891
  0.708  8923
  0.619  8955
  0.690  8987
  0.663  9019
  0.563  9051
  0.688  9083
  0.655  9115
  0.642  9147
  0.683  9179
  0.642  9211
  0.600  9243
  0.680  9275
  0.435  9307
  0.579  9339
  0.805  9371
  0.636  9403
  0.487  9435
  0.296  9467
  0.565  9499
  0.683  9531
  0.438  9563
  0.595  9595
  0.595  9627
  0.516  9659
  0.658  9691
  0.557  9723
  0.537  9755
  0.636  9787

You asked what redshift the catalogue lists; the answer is 0.25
